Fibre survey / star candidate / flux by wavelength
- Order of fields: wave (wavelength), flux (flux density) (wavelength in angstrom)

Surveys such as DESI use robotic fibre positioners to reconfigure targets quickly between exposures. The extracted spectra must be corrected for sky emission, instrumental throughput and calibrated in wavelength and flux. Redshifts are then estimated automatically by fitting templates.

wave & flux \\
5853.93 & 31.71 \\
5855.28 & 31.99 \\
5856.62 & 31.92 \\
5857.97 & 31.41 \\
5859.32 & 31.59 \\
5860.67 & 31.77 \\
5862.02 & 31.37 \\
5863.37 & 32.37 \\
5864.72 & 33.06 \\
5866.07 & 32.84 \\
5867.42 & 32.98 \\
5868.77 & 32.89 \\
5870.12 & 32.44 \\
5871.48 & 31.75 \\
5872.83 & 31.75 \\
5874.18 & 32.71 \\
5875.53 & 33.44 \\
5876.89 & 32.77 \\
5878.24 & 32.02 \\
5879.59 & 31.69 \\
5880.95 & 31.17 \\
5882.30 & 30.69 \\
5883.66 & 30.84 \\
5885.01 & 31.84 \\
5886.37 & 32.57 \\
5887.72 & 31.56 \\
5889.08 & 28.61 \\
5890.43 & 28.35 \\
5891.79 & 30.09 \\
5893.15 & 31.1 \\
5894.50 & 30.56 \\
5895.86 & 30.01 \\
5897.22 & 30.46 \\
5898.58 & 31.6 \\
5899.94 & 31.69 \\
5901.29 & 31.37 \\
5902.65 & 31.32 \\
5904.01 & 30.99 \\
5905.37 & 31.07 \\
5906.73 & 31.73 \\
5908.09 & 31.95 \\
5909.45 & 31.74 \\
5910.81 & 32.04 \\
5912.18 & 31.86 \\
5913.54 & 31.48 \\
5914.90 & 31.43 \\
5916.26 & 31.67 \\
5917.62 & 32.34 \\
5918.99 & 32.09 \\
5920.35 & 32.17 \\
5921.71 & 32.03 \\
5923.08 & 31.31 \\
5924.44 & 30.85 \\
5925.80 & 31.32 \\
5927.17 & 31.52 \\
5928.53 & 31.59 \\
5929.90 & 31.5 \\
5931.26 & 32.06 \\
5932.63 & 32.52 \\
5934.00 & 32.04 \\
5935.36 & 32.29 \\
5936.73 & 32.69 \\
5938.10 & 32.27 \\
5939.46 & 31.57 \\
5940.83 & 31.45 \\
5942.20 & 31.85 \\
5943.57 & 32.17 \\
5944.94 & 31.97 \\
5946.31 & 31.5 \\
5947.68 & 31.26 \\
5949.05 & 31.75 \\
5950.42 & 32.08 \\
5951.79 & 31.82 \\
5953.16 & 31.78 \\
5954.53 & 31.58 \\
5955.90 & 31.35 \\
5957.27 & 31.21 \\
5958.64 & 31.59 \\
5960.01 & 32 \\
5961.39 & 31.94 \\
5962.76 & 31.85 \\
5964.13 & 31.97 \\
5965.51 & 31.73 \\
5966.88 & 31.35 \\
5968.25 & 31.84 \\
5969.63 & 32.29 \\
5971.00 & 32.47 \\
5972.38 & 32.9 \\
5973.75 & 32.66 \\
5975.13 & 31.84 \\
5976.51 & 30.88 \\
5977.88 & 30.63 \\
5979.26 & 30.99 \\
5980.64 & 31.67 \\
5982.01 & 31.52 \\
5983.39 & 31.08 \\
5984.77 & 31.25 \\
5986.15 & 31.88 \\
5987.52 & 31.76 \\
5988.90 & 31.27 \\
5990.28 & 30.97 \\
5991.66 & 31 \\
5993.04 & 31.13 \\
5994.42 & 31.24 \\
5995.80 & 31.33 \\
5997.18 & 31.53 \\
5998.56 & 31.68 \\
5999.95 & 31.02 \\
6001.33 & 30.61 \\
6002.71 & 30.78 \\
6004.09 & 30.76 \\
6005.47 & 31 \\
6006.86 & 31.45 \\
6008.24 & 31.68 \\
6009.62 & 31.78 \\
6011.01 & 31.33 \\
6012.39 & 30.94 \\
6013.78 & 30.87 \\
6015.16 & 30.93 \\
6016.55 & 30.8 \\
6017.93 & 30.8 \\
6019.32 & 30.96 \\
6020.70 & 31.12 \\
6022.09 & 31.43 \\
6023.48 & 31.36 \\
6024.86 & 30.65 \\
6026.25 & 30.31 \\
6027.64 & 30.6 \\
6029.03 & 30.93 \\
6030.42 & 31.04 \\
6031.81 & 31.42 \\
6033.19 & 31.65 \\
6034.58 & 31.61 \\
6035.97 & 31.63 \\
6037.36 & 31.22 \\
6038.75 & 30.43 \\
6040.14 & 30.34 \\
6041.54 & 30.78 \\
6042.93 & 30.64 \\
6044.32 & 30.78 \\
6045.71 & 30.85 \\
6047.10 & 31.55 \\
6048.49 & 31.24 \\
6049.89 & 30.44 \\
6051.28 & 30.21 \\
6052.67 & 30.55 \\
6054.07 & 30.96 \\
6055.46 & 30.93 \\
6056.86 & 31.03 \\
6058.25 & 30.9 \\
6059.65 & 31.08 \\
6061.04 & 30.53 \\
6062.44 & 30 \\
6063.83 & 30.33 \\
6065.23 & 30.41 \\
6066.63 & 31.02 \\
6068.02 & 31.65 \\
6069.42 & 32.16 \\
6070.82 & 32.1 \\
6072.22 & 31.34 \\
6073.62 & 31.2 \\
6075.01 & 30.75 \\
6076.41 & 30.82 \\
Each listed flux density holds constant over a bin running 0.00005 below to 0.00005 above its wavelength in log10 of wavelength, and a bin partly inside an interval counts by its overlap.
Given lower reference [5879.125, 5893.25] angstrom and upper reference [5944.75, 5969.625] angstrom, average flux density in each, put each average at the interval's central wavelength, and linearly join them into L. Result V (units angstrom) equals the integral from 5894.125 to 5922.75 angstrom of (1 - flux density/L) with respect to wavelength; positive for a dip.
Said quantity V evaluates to -0.4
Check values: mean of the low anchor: 30.7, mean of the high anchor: 31.7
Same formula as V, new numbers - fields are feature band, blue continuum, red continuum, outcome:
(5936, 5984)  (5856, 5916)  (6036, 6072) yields -0.7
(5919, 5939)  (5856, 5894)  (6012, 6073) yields -0.3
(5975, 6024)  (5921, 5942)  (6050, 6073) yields 0.2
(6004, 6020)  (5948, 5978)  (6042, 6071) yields 0.1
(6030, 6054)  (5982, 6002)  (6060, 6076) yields 0.1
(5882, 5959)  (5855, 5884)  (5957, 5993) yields 0.9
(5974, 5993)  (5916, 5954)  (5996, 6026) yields 0.0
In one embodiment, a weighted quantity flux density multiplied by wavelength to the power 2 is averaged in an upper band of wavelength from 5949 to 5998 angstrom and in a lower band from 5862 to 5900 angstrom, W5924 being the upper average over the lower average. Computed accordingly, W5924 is 1.03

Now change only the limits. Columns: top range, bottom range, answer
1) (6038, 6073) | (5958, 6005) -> 1.00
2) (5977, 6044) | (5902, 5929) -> 1.02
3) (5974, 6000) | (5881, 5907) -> 1.05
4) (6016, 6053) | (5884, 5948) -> 1.02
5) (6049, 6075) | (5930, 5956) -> 1.01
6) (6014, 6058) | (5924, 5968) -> 1.00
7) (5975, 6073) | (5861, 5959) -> 1.02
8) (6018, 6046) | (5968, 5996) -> 1.00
